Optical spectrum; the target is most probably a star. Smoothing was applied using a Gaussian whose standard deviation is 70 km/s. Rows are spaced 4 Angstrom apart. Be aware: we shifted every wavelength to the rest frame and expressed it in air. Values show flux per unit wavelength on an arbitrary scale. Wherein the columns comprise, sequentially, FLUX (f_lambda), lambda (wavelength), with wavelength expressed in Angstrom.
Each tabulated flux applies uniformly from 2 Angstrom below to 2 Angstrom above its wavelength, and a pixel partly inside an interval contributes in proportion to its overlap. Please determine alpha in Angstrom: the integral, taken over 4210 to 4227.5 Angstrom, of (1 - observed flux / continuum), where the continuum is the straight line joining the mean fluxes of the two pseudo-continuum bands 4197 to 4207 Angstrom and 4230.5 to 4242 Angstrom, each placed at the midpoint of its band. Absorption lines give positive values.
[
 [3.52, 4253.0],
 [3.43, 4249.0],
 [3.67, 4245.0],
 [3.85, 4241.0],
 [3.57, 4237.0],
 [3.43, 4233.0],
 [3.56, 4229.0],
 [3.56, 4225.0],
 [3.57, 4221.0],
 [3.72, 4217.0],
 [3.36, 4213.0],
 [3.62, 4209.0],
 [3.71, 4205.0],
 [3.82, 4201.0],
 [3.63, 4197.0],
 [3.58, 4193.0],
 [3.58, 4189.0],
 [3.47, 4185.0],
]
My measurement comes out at 0.5 Angstrom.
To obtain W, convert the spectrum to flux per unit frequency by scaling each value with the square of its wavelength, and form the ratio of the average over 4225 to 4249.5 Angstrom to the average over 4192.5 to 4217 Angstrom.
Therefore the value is 1.00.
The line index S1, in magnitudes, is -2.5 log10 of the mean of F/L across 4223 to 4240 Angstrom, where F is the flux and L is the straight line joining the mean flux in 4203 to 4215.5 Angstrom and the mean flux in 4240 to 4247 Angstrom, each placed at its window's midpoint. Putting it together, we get 0.04 mag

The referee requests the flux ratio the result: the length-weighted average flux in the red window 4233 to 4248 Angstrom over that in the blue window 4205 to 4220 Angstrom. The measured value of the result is 1.0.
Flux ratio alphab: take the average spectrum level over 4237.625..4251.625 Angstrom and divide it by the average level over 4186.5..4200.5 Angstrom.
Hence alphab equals 1.01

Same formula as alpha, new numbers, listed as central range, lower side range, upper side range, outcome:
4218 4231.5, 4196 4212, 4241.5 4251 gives 0.25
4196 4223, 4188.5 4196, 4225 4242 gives -0.36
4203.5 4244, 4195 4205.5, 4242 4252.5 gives 0.58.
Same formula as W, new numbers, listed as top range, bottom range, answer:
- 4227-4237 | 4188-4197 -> 1.00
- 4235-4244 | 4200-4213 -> 1.03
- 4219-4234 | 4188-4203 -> 0.98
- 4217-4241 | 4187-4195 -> 1.02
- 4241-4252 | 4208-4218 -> 1.03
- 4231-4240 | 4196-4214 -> 0.99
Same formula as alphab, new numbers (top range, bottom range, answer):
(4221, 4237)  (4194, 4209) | 0.95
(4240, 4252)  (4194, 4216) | 1.00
